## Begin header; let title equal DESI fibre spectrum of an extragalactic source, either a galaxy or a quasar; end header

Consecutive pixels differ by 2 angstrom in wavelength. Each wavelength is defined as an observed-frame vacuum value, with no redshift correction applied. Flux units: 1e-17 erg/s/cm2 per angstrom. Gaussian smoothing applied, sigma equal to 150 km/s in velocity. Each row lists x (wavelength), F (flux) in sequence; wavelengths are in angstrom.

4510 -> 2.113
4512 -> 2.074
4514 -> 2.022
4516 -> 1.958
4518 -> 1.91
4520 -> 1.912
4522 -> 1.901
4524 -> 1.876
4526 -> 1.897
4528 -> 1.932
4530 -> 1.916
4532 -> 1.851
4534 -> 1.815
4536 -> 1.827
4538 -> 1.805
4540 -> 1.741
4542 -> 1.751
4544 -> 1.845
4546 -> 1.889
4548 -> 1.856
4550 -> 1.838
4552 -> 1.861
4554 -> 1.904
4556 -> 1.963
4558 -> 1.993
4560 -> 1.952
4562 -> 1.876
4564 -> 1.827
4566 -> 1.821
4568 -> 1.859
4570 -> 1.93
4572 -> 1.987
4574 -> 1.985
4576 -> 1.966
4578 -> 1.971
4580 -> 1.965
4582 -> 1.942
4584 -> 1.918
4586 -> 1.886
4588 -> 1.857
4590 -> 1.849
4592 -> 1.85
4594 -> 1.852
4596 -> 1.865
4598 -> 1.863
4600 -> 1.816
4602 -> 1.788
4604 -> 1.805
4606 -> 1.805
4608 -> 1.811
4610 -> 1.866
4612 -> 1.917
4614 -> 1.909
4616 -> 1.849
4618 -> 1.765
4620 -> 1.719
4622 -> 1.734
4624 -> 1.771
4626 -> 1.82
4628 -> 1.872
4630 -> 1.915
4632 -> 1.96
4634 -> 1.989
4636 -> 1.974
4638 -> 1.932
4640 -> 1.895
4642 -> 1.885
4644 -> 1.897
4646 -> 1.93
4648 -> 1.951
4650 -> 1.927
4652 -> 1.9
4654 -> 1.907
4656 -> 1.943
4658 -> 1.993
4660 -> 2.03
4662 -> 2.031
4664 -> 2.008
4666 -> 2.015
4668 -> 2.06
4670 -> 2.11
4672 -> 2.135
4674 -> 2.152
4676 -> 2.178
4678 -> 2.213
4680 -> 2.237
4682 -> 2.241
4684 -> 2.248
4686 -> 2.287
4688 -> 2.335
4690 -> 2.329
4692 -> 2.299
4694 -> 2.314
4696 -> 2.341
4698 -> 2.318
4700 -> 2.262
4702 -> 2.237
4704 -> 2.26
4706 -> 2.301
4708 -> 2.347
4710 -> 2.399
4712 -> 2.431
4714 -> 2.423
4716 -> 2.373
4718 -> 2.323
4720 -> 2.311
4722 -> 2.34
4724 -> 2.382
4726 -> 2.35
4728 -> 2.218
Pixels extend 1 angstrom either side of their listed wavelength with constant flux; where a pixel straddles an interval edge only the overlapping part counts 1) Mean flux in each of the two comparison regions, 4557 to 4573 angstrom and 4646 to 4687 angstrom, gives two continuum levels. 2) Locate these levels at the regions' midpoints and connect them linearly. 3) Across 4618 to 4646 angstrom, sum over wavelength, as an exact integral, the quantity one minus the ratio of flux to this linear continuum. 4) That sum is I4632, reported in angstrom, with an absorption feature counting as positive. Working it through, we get 2.0 angstrom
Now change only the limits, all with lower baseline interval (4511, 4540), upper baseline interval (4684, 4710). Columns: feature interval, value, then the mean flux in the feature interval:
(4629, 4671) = 4.39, 1.96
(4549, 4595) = 2.36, 1.91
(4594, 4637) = 5.38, 1.85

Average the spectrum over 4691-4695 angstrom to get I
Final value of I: 2.31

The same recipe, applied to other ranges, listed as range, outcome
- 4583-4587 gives 1.9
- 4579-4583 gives 1.95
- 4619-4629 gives 1.78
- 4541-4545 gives 1.8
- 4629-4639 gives 1.95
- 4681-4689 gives 2.28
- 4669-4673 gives 2.12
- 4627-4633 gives 1.92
